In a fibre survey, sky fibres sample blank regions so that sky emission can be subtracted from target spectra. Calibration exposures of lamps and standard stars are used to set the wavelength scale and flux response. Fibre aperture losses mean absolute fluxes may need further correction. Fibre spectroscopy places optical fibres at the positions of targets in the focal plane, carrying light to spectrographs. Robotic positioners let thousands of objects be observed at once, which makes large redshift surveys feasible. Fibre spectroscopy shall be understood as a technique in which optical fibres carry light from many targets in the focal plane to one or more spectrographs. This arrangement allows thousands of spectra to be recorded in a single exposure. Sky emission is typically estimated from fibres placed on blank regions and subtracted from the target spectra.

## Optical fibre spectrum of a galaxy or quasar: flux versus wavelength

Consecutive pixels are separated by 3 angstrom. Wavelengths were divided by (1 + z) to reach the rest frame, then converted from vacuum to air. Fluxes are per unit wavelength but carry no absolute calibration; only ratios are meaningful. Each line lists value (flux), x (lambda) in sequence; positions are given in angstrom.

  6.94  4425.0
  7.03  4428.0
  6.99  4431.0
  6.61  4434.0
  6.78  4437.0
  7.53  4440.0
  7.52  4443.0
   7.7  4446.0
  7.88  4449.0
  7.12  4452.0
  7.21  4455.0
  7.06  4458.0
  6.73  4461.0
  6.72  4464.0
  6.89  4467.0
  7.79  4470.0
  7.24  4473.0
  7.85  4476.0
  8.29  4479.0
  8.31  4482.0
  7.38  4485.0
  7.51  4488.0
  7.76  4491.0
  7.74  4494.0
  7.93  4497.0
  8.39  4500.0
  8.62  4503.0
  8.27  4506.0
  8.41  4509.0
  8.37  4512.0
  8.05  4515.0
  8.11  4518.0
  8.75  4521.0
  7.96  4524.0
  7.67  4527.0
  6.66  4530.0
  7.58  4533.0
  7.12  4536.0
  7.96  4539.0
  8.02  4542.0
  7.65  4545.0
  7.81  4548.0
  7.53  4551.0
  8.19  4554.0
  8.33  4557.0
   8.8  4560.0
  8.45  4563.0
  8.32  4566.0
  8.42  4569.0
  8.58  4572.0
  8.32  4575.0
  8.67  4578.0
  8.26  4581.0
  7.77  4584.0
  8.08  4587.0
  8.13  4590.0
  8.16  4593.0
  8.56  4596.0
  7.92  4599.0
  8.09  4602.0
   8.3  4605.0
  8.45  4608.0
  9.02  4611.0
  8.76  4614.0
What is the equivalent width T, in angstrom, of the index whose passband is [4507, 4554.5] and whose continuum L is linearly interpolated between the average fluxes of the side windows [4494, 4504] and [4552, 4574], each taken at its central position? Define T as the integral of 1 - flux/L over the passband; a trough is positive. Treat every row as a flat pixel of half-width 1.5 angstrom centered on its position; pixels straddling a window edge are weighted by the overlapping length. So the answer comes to 2.6 angstrom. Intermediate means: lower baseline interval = 8.21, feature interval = 7.86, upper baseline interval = 8.42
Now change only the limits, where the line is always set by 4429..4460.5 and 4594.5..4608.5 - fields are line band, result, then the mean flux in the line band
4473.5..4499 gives -1.2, 7.83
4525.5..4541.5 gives 0.8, 7.44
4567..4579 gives -0.6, 8.48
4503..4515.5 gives -1.1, 8.33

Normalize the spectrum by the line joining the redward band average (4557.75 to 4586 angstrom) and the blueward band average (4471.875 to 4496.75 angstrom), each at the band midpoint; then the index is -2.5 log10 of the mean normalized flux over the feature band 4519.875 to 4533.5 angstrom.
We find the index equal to 0.05 mag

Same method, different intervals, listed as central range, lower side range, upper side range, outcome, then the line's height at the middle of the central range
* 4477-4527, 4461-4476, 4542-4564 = -0.077 mag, 7.55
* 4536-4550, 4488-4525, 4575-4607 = 0.057 mag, 8.19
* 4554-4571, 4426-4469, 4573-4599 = -0.053 mag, 8.04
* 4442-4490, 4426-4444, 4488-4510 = 0.016 mag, 7.57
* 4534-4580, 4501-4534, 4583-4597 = -0.005 mag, 8.1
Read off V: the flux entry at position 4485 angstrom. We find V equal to 7.38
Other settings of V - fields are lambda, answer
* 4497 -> 7.93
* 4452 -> 7.12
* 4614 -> 8.76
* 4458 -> 7.06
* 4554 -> 8.19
